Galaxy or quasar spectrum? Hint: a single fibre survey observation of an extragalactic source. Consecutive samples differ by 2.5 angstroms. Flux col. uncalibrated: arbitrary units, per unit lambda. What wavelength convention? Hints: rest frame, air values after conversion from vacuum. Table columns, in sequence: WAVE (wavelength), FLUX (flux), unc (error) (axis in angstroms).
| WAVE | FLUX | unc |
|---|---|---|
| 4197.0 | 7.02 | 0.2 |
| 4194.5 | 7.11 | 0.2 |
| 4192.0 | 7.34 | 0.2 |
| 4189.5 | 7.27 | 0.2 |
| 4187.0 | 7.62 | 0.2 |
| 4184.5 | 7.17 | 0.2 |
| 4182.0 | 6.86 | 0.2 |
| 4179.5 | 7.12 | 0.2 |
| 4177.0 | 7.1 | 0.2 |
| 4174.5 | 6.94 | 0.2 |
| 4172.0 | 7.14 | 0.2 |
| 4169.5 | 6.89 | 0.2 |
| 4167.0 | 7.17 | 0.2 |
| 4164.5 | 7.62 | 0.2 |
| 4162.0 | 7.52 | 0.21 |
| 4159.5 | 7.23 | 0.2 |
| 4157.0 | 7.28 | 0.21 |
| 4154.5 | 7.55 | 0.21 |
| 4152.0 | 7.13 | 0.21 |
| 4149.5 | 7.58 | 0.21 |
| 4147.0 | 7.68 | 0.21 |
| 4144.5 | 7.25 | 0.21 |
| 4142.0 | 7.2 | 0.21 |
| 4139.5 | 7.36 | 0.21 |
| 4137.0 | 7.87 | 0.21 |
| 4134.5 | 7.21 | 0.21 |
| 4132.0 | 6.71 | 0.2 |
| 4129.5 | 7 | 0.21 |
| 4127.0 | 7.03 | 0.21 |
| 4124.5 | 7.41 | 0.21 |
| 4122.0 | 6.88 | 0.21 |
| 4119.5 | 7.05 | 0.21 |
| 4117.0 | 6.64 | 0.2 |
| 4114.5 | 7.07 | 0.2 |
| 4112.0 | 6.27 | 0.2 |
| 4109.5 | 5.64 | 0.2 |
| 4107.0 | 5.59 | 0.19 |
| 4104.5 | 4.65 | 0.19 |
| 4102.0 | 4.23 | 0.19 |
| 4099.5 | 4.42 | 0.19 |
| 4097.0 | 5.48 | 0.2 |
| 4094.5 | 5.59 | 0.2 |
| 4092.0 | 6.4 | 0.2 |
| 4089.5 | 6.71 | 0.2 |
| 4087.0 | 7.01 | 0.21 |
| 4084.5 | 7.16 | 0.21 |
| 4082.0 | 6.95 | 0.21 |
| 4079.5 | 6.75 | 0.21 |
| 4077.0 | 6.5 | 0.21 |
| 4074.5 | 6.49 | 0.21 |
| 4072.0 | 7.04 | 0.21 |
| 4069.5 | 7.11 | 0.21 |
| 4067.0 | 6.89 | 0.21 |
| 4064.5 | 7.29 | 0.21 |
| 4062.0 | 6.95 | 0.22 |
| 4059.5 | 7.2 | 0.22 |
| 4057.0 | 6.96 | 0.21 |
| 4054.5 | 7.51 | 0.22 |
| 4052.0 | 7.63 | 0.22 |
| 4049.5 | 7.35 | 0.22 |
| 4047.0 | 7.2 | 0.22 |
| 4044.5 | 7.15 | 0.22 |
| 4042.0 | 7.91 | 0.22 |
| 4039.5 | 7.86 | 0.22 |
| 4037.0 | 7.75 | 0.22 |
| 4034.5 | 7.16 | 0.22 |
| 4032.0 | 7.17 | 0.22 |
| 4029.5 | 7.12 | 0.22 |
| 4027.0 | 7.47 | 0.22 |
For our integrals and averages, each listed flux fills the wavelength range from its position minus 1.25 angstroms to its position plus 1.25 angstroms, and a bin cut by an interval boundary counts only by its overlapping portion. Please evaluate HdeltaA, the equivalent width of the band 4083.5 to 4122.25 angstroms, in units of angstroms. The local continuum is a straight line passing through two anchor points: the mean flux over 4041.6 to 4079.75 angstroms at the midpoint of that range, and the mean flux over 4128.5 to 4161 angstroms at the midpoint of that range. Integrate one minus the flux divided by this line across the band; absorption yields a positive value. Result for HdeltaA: 6.4 angstroms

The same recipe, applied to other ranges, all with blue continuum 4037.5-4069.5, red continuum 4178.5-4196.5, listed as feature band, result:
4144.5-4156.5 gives -0.35 angstroms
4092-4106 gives 4.35 angstroms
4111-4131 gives 0.94 angstroms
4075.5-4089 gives 0.82 angstroms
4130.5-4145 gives -0.02 angstroms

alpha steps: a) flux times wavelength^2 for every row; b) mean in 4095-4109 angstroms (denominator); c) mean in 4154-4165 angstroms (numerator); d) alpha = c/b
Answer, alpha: 1.54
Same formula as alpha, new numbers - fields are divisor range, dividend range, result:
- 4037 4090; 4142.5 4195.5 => 1.07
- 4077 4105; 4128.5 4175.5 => 1.25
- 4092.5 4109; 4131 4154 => 1.47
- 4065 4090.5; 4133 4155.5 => 1.11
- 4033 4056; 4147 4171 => 1.04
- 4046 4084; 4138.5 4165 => 1.09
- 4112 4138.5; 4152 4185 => 1.04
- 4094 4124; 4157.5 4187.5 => 1.27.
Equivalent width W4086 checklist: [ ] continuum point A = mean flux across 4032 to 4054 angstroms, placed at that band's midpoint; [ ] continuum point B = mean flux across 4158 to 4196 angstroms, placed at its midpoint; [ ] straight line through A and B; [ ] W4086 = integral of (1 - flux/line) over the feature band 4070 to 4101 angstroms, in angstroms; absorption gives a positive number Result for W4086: 4.3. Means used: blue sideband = 7.48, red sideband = 7.21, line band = 6.38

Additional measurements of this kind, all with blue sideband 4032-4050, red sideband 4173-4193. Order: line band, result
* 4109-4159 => 1.1 angstroms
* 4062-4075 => 0.7 angstroms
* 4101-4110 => 2.9 angstroms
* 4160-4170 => -0.2 angstroms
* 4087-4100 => 2.5 angstroms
